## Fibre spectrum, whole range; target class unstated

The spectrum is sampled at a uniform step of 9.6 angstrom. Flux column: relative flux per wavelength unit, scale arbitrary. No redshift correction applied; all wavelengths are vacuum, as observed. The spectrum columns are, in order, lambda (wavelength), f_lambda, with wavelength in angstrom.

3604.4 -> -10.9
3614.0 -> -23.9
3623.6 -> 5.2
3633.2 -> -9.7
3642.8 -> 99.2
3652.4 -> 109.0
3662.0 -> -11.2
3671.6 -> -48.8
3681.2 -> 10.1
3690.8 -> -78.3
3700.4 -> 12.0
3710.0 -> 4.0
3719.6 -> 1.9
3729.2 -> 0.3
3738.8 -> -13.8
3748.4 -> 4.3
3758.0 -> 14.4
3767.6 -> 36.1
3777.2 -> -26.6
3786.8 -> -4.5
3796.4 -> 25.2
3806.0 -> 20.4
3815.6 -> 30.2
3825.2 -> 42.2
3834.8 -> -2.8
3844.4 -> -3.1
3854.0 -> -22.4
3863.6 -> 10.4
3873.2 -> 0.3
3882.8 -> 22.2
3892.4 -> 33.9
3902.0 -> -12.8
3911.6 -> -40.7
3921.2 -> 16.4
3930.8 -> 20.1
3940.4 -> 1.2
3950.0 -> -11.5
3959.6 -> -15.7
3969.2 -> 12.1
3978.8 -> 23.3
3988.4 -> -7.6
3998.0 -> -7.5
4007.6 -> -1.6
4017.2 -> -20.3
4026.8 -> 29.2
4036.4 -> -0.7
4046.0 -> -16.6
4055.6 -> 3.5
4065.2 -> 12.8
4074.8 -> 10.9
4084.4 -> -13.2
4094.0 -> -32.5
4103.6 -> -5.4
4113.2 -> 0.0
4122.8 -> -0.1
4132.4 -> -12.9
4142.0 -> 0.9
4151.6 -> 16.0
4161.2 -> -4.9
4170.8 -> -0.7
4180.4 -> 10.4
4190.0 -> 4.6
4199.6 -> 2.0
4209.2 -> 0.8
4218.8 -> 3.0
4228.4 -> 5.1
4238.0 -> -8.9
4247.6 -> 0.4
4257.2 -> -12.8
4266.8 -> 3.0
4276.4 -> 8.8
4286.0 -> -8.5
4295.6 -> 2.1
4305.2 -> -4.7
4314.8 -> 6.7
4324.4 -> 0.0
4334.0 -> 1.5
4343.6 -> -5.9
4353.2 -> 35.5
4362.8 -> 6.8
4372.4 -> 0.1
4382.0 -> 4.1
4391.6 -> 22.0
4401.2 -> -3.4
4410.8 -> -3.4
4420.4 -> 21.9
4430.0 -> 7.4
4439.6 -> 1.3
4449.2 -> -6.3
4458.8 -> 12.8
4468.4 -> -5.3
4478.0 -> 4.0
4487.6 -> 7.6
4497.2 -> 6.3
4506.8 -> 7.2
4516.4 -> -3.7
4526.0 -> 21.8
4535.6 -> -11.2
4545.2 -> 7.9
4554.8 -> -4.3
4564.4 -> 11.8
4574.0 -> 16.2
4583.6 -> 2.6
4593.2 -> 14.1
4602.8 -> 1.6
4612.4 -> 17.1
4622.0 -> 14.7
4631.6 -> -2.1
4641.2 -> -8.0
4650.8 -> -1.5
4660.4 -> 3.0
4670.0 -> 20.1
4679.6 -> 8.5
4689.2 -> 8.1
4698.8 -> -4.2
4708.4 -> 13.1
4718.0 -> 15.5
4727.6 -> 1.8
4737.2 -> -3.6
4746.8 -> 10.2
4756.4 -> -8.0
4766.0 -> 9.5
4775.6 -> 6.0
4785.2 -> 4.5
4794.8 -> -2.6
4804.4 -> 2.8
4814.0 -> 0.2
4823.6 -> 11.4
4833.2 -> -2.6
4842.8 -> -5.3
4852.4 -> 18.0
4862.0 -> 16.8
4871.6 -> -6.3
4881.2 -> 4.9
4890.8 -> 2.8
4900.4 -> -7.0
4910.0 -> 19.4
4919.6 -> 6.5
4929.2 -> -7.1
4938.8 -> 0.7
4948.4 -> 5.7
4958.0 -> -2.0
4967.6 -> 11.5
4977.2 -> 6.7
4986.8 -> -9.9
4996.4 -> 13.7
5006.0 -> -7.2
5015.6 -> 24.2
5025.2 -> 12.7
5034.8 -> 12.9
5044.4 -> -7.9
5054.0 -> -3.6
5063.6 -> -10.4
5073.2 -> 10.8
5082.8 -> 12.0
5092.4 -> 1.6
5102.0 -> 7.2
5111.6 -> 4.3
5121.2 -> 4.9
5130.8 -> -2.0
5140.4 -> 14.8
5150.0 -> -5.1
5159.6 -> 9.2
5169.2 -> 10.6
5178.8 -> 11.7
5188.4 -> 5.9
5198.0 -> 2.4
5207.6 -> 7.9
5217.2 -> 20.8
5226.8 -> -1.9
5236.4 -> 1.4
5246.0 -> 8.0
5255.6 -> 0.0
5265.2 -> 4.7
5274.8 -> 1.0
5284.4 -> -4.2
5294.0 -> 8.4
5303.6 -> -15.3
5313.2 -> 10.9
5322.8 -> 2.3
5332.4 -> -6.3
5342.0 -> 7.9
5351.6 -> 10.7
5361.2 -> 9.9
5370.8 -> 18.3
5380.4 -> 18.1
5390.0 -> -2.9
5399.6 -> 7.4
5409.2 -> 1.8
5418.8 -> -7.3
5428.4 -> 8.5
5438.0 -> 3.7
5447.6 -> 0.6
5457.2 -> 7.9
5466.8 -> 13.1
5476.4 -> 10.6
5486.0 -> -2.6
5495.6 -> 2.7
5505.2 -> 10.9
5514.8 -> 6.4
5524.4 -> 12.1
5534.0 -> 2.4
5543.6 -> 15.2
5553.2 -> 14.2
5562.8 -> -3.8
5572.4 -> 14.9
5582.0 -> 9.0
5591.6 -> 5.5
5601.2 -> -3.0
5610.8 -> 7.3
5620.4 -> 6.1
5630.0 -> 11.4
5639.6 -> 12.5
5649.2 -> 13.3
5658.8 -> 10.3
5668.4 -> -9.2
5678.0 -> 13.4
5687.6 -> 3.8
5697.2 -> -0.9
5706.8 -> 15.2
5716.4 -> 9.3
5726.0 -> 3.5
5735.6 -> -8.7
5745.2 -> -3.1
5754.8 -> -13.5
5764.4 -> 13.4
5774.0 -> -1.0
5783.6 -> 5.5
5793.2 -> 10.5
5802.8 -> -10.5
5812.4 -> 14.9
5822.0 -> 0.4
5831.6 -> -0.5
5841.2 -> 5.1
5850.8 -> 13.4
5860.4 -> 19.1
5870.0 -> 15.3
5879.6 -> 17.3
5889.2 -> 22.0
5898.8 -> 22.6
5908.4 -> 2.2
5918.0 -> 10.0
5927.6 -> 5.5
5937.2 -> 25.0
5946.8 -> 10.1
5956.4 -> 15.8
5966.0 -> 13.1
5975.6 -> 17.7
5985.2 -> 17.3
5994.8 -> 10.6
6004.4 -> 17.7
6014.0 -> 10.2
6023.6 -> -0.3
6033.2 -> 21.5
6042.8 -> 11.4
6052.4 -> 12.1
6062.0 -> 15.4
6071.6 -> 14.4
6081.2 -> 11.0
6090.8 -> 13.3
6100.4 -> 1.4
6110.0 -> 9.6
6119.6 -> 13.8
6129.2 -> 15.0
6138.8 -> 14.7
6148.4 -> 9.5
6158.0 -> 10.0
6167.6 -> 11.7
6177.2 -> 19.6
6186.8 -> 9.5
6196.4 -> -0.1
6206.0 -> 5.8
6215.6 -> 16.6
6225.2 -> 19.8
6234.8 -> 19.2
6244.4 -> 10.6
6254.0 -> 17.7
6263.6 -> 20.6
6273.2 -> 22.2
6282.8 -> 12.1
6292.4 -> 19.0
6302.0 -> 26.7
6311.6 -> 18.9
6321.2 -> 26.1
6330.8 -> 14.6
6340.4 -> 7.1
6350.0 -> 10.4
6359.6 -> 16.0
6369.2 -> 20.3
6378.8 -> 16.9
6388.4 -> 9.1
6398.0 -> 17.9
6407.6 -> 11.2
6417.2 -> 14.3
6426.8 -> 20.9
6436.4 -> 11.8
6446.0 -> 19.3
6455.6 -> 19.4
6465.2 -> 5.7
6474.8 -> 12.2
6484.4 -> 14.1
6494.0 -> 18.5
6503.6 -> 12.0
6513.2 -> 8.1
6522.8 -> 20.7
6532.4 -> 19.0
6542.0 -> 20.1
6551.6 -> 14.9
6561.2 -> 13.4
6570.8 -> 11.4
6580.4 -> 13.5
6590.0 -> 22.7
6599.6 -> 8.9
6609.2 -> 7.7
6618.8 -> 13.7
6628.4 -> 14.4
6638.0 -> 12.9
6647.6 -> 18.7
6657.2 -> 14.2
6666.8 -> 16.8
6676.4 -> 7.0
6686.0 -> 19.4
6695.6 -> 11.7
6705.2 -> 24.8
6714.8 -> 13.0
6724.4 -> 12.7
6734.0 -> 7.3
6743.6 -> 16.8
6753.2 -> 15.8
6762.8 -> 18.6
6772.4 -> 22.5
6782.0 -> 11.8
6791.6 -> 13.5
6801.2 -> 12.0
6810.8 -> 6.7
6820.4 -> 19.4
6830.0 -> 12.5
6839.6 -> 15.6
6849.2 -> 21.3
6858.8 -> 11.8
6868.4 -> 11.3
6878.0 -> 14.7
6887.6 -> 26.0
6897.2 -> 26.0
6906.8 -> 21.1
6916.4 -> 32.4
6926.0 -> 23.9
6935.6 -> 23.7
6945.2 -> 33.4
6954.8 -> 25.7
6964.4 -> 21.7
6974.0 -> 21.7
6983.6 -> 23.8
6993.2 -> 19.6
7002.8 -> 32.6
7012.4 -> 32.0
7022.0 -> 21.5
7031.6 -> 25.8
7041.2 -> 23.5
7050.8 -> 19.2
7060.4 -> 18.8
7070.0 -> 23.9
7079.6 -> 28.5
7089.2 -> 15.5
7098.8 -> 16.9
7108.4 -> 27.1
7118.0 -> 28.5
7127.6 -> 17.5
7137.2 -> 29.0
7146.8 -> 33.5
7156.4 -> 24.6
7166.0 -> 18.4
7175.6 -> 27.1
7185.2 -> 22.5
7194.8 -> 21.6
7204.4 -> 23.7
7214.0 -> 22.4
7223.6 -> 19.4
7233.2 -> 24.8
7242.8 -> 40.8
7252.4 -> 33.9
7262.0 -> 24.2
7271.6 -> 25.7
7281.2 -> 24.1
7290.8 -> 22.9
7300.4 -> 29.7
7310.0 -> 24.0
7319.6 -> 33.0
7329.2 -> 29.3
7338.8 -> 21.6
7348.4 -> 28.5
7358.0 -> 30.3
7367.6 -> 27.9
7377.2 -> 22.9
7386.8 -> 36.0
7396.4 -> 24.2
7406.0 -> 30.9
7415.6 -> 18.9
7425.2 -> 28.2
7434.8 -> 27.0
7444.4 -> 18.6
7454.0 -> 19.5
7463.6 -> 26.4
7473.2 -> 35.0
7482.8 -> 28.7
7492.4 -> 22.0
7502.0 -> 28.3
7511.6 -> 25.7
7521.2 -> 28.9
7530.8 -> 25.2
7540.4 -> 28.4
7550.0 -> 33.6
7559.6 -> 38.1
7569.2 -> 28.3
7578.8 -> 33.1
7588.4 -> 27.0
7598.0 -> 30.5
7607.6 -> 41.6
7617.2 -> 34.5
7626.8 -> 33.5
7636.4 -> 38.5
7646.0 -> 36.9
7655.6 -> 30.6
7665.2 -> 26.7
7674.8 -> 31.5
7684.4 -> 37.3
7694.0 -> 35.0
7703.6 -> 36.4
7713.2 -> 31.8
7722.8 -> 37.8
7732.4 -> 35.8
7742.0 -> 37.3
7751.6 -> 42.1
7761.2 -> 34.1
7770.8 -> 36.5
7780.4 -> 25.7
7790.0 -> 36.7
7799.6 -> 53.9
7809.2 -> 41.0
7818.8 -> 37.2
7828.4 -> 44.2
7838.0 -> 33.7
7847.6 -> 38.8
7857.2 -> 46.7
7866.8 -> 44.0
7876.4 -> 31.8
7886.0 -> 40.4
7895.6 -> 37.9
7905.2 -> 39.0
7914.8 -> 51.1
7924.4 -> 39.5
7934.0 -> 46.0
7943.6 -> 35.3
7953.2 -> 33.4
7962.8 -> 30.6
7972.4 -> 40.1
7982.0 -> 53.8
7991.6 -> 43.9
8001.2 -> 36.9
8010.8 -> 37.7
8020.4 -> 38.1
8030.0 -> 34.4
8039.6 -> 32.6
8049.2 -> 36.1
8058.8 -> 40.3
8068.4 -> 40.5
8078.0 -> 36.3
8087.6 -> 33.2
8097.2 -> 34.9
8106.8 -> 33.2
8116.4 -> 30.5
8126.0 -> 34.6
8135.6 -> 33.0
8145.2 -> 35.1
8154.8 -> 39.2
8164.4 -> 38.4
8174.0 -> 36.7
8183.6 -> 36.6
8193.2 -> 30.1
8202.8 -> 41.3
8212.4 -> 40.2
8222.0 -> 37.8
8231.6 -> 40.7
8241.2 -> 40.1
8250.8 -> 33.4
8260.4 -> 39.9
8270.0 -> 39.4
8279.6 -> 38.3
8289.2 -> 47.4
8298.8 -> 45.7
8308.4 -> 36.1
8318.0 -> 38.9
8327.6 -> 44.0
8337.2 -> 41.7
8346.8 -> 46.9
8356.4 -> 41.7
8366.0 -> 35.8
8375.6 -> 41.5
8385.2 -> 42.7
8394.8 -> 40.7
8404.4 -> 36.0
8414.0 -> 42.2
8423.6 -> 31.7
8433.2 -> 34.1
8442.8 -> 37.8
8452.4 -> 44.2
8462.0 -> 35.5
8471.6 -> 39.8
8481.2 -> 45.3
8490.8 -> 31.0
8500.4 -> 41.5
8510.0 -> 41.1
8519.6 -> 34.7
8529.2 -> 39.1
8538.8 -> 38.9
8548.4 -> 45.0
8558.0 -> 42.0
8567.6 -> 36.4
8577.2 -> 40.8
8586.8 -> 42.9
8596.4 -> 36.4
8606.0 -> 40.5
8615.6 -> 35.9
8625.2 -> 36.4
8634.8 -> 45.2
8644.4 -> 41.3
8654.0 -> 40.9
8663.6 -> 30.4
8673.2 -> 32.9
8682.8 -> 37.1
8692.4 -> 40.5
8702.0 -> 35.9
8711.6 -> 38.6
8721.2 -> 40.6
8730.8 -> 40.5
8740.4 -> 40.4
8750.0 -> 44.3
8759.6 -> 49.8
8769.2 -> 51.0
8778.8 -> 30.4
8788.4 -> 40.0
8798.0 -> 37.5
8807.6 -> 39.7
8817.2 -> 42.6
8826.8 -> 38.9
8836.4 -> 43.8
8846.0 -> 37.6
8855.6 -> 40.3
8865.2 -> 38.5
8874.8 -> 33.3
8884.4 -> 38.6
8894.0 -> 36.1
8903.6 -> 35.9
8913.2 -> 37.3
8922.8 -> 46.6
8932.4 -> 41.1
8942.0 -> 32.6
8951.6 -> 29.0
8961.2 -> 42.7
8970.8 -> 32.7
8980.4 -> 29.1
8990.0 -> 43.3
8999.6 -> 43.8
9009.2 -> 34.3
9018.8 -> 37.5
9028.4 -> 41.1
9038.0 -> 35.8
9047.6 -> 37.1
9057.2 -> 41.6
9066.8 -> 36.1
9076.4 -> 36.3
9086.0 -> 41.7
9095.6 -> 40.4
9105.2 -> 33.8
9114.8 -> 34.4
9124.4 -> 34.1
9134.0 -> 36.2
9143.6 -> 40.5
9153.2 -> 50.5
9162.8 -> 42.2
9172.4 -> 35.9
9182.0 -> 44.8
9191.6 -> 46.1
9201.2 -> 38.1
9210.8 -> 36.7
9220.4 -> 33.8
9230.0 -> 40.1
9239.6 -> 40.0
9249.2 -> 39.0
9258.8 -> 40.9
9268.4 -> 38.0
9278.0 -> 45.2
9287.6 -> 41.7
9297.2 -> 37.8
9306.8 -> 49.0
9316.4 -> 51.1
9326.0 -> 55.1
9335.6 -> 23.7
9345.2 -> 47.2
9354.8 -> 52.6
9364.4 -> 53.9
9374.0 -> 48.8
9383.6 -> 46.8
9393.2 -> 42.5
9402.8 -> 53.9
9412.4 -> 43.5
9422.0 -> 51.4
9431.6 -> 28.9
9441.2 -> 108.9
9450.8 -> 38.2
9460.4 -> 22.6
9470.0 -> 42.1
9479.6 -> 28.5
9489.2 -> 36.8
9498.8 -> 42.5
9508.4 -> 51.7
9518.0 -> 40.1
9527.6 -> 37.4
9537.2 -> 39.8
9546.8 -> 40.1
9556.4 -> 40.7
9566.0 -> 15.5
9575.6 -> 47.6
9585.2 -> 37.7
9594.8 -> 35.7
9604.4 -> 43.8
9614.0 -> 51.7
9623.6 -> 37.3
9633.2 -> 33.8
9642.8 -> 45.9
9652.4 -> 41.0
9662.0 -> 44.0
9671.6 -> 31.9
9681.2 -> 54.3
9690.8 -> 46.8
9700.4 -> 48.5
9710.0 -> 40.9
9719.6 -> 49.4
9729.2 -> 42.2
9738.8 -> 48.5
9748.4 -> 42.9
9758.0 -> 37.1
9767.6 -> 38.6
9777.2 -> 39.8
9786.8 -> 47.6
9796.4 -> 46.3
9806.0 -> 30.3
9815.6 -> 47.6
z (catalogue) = 0.730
